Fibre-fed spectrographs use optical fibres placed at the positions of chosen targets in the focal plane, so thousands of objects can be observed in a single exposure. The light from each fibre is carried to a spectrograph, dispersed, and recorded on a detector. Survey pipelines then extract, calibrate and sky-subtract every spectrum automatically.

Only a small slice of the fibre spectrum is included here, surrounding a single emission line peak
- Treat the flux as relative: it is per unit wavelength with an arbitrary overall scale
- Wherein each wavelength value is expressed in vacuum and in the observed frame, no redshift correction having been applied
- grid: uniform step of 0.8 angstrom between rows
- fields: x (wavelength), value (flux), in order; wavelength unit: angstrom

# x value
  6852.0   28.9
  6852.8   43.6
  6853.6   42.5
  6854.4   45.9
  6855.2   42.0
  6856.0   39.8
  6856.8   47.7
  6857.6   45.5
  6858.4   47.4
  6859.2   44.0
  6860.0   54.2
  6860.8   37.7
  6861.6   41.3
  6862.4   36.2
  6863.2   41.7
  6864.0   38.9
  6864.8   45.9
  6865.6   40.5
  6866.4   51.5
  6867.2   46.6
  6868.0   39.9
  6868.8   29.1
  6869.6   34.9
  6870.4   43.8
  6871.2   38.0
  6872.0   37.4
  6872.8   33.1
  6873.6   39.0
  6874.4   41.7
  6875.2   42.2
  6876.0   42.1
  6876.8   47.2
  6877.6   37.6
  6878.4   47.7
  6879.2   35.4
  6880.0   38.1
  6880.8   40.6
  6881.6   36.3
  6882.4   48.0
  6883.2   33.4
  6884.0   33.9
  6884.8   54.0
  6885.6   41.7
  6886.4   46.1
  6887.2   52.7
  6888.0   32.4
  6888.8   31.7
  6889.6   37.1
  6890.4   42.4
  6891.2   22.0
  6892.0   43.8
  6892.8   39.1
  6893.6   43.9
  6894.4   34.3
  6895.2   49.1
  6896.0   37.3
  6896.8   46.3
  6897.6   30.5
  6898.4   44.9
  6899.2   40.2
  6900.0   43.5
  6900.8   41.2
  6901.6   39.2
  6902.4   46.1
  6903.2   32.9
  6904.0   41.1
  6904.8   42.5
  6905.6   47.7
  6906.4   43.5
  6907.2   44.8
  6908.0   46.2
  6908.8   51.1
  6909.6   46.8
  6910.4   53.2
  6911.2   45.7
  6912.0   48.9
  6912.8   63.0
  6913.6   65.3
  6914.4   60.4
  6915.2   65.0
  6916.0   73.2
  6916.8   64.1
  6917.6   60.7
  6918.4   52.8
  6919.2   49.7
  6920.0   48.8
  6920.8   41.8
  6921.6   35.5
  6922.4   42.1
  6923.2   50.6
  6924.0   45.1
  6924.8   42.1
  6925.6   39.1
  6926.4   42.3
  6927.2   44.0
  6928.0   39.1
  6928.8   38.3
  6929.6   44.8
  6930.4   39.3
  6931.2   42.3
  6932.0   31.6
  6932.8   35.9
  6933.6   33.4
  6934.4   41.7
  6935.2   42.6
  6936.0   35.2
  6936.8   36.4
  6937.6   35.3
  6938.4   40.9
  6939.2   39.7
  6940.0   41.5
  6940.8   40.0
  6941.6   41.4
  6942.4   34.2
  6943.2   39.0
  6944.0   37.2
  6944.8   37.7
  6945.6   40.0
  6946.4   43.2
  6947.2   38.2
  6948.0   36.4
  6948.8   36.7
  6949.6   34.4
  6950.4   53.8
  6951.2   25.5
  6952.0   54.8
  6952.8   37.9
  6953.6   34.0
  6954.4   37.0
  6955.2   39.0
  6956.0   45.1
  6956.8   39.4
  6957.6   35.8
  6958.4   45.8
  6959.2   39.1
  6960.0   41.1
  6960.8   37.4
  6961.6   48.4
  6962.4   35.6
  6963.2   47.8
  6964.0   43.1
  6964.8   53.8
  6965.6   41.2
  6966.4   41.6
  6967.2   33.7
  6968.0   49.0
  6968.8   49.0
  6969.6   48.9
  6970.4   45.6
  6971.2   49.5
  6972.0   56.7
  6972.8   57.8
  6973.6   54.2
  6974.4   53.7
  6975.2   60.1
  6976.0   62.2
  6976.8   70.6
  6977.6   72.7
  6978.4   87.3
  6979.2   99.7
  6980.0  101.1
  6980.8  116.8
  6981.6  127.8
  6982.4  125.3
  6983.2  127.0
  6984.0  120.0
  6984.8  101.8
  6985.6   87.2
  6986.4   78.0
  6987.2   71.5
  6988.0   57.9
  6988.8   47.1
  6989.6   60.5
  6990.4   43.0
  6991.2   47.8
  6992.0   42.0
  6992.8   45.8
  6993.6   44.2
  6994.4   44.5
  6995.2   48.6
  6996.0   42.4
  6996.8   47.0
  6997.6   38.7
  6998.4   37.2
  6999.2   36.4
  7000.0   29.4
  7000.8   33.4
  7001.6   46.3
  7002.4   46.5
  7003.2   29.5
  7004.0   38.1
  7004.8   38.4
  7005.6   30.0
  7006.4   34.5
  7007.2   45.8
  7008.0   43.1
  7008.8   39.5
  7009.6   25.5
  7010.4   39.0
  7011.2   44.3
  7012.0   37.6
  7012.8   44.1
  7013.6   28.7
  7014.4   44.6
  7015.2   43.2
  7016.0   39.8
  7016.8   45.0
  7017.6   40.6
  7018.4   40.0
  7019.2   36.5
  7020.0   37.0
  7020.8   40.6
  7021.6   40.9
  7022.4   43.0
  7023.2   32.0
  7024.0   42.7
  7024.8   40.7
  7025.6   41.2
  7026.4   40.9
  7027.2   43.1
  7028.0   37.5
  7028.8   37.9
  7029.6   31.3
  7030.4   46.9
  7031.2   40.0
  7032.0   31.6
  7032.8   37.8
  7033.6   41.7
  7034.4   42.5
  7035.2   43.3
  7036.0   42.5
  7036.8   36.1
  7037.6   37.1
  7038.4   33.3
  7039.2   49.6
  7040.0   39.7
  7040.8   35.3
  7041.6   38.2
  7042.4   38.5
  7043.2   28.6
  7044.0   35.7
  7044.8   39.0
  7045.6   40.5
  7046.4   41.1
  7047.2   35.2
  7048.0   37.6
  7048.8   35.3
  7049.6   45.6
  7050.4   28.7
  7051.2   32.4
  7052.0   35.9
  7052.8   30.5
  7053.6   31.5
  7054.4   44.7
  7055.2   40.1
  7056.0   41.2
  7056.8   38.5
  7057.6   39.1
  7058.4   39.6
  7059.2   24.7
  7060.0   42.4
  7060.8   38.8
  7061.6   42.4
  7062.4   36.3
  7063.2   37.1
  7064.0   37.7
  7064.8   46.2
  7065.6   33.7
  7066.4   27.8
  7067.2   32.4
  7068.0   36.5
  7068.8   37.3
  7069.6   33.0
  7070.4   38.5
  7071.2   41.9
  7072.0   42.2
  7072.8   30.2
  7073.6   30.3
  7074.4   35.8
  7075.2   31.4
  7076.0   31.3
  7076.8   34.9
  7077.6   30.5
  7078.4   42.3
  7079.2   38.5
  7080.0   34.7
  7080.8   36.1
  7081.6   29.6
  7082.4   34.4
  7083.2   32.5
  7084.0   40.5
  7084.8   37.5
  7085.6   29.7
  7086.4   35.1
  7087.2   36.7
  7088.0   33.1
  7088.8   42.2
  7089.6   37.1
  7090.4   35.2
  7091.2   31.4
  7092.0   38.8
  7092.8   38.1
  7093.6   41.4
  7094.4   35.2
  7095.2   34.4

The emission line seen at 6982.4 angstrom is [O III]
